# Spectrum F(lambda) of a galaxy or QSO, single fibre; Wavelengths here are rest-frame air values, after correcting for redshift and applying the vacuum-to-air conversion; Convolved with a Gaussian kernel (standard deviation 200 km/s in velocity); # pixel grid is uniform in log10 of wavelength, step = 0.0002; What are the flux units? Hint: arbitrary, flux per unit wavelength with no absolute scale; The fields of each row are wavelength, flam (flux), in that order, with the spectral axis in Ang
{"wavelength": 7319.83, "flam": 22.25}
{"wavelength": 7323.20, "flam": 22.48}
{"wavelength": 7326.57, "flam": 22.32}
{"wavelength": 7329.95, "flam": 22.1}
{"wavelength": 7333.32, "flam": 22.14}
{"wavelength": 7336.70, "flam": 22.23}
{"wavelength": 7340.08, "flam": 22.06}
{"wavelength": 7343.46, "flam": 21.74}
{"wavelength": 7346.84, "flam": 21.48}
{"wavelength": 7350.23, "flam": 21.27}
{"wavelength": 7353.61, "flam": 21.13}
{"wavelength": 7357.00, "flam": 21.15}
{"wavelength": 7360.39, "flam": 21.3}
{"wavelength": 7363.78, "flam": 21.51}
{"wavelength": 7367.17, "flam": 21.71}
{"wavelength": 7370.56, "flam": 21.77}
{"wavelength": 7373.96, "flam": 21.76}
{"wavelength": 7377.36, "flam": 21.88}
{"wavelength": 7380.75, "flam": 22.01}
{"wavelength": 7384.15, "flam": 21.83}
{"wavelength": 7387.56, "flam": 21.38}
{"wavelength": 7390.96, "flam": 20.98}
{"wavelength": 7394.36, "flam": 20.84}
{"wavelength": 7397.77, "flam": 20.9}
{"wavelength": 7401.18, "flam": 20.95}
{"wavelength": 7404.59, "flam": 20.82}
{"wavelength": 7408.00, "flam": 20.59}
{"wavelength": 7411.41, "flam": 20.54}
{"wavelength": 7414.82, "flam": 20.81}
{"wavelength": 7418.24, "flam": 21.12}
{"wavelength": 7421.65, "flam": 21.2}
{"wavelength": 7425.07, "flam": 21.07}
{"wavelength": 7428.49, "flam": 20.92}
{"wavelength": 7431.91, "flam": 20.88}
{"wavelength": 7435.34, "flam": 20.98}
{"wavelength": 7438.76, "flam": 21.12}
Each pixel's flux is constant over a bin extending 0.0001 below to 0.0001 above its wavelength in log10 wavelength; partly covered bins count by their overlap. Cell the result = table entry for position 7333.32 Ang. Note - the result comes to 22.14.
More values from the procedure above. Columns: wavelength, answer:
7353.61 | 21.13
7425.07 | 21.07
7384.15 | 21.83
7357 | 21.15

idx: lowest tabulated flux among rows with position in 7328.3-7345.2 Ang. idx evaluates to 21.74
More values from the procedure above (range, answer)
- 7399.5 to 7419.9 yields 20.54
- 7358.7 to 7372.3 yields 21.3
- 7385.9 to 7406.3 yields 20.82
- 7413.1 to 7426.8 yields 20.81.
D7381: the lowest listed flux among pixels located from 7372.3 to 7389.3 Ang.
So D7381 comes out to 21.38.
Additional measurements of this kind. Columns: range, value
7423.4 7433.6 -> 20.88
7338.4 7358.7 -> 21.13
